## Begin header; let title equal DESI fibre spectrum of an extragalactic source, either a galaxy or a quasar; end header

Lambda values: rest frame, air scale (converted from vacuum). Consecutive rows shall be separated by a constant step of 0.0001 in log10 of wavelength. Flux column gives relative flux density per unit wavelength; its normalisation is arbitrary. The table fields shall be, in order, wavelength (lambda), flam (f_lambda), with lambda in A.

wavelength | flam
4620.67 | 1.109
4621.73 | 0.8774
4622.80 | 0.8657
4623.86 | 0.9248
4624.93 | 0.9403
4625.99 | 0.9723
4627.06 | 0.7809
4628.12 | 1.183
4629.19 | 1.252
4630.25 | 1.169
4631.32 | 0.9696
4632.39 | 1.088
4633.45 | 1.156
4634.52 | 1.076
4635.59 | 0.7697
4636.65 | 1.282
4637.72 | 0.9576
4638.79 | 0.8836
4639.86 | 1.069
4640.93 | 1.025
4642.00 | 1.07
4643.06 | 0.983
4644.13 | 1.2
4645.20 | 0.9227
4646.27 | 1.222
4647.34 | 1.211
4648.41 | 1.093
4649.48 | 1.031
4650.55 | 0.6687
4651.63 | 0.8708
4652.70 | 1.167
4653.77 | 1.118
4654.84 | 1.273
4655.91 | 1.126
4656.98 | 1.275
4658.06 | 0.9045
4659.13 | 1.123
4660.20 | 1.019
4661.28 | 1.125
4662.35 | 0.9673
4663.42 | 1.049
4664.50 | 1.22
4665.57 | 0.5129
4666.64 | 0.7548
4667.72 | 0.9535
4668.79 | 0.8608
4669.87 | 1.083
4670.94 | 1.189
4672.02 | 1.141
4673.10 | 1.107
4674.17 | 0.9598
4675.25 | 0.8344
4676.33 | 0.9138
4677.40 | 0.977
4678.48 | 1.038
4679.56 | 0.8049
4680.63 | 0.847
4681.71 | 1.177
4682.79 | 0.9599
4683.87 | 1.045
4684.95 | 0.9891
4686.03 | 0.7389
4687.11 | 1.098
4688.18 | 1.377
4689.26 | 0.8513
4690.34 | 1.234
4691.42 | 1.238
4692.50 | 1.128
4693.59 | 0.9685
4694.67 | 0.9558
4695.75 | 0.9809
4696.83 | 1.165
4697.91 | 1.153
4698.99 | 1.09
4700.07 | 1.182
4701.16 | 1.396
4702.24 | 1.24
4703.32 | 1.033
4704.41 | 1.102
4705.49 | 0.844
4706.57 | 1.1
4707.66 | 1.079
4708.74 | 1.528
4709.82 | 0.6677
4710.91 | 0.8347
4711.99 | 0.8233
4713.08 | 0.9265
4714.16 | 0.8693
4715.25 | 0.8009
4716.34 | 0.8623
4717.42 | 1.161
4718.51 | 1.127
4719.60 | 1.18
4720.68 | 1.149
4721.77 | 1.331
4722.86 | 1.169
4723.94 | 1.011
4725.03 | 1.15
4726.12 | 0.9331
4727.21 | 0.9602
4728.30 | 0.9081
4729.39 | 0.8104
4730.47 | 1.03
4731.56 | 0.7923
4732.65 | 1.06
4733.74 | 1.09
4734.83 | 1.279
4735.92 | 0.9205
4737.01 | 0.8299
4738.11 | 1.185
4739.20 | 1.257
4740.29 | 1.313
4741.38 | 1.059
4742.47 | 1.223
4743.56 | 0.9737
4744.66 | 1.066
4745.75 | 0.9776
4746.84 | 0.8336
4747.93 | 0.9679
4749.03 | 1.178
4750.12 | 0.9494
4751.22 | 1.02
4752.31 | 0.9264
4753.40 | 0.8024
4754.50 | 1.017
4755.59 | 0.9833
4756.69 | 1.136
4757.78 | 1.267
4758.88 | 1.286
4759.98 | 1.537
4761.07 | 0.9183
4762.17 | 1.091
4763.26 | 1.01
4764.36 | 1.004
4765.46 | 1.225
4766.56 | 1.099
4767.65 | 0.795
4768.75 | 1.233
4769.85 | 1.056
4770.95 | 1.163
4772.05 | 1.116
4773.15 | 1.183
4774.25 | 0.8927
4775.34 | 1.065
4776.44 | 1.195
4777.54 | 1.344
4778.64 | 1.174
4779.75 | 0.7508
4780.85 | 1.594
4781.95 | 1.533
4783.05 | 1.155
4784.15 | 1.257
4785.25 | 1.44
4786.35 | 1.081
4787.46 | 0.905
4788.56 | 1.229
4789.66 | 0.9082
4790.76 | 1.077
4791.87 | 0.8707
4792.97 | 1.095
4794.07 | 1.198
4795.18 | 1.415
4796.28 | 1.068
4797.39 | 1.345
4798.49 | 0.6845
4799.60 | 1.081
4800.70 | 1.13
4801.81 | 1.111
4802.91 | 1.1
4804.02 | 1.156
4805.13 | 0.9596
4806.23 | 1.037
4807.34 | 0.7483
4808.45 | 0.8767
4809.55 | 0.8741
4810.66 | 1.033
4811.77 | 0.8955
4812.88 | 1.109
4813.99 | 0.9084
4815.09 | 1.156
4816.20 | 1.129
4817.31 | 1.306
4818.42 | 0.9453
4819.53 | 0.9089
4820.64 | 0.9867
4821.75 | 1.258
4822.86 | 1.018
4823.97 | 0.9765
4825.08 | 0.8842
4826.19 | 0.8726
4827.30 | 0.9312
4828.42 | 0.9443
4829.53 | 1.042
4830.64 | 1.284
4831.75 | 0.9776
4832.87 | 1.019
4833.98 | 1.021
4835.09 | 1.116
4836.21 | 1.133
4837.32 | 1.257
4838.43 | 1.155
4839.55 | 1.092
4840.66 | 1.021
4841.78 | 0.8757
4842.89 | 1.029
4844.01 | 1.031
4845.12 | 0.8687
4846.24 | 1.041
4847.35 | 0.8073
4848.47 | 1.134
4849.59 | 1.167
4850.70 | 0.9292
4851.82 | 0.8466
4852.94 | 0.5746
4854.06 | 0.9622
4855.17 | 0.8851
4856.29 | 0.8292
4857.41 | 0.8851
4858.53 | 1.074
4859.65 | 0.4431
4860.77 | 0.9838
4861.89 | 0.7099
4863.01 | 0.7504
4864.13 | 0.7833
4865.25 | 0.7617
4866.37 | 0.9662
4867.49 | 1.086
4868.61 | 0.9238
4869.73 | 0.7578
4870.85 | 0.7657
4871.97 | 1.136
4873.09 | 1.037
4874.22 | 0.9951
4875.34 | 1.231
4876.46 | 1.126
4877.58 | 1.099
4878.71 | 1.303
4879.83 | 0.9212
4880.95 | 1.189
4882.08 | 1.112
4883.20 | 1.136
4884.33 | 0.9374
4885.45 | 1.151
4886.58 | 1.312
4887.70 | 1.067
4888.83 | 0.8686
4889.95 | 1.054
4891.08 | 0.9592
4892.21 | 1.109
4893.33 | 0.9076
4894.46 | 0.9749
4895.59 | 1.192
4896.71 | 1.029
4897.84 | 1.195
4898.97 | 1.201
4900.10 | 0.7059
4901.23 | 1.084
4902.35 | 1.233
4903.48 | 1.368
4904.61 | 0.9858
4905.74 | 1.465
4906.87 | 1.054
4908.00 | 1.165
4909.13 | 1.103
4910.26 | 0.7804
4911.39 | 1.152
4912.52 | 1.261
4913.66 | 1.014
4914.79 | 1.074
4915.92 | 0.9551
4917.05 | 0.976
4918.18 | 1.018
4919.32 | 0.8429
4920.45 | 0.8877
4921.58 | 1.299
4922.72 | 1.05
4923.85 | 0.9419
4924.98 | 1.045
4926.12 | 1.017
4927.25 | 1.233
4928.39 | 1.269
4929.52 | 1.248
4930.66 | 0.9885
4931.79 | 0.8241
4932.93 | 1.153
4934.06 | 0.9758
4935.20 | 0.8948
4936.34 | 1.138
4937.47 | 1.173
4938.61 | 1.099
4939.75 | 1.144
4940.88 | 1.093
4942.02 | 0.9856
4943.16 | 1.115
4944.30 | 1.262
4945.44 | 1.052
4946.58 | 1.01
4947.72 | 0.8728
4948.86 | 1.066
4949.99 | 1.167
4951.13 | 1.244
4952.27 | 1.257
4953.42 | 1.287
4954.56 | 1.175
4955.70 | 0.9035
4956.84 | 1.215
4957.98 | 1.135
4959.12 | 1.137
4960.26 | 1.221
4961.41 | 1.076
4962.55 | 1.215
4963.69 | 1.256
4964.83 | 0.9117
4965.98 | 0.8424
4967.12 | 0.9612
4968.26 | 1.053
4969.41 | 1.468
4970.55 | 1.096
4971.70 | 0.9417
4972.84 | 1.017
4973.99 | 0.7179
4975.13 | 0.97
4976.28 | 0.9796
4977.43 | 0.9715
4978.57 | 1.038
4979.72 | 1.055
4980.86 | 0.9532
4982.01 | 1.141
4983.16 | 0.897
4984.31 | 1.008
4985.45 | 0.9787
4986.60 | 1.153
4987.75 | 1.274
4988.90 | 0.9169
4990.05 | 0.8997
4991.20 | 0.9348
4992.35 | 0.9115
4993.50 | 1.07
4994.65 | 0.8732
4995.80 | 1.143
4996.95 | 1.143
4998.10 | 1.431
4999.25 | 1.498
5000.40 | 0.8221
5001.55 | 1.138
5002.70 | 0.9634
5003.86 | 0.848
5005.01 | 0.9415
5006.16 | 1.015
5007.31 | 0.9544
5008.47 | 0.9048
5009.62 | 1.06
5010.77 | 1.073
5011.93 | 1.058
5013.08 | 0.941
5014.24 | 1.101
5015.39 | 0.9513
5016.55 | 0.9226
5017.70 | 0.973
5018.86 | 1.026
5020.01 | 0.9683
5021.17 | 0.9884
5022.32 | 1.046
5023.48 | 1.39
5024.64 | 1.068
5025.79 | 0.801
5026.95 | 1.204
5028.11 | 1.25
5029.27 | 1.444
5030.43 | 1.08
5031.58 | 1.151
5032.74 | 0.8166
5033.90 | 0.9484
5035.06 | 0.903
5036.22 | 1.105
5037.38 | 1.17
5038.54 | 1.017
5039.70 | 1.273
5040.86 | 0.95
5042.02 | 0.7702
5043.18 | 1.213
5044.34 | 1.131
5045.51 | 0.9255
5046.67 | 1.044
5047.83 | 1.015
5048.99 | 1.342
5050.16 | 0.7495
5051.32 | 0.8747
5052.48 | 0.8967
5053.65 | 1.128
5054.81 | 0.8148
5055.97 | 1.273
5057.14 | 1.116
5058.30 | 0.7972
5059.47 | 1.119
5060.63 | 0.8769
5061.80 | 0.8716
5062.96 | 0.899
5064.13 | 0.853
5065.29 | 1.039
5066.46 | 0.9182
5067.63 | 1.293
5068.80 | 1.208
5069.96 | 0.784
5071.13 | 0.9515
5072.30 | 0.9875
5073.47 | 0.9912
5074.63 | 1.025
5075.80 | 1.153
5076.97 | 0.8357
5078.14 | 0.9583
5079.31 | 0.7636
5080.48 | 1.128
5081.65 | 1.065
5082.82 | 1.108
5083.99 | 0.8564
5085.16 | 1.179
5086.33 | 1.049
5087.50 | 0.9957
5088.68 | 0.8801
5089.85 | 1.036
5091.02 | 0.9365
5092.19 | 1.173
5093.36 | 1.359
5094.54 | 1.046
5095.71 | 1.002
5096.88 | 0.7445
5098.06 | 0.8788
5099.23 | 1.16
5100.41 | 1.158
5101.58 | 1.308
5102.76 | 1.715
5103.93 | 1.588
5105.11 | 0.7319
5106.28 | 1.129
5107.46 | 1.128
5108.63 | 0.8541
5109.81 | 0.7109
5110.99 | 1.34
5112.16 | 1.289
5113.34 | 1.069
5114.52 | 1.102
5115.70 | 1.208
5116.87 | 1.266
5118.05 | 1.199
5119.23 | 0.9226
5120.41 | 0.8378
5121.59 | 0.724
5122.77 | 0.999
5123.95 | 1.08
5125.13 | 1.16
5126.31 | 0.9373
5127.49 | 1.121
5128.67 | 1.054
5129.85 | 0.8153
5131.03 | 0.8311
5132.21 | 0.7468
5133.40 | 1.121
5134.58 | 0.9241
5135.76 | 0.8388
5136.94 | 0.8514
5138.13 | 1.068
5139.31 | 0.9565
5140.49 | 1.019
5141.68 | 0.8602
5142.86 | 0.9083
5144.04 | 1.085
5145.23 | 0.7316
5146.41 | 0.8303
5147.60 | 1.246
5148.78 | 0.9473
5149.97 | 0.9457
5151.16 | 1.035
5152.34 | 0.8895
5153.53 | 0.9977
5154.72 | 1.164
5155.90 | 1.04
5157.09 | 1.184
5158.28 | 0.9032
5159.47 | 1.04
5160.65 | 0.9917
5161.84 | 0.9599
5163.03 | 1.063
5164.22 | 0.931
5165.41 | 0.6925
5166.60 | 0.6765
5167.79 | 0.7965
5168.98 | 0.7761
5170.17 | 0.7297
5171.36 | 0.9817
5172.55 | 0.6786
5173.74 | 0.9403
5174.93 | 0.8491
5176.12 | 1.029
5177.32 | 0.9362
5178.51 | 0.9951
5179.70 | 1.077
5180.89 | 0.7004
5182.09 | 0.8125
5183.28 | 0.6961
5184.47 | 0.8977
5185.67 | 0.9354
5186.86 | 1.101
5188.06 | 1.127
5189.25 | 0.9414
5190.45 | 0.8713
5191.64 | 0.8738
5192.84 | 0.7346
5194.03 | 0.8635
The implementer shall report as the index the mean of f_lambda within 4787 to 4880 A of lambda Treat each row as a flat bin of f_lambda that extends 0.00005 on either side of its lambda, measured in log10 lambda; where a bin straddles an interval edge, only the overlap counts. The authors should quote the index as 1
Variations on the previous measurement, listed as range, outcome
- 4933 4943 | 1.07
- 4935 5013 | 1.06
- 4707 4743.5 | 1.04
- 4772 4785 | 1.2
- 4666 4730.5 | 1.03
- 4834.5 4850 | 1.05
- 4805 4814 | 0.939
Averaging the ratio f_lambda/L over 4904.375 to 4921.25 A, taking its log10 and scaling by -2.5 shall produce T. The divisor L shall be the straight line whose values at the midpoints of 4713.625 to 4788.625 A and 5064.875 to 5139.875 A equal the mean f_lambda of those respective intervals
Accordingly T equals 0.01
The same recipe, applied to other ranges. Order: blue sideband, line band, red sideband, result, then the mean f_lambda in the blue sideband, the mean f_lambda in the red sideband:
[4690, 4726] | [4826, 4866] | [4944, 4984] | 0.13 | 1.07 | 1.07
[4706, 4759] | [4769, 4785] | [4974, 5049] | -0.14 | 1.03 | 1.04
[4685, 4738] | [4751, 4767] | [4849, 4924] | -0.05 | 1.05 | 1.01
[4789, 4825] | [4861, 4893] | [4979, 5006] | 0.04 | 1.04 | 1.04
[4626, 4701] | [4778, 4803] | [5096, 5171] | -0.11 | 1.04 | 1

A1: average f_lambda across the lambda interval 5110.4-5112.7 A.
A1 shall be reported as 1.32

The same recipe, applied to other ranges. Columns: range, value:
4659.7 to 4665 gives 1.07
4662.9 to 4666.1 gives 0.927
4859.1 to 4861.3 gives 0.711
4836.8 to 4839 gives 1.2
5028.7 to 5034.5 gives 1.09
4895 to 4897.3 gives 1.11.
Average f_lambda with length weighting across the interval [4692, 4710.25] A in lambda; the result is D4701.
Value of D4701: 1.1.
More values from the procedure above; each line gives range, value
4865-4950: 1.06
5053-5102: 1.02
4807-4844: 1.03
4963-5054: 1.04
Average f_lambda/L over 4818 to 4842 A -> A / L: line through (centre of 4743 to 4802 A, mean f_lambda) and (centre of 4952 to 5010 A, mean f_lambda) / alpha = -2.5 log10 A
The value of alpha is 0.05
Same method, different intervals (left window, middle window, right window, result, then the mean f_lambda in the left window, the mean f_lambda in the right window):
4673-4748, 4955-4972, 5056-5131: -0.060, 1.04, 1.04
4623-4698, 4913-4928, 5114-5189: -0.046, 1.03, 0.952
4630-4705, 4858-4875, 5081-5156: 0.176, 1.04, 1.03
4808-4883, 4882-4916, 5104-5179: -0.106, 0.988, 0.97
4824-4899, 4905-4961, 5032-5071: -0.094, 0.996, 1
